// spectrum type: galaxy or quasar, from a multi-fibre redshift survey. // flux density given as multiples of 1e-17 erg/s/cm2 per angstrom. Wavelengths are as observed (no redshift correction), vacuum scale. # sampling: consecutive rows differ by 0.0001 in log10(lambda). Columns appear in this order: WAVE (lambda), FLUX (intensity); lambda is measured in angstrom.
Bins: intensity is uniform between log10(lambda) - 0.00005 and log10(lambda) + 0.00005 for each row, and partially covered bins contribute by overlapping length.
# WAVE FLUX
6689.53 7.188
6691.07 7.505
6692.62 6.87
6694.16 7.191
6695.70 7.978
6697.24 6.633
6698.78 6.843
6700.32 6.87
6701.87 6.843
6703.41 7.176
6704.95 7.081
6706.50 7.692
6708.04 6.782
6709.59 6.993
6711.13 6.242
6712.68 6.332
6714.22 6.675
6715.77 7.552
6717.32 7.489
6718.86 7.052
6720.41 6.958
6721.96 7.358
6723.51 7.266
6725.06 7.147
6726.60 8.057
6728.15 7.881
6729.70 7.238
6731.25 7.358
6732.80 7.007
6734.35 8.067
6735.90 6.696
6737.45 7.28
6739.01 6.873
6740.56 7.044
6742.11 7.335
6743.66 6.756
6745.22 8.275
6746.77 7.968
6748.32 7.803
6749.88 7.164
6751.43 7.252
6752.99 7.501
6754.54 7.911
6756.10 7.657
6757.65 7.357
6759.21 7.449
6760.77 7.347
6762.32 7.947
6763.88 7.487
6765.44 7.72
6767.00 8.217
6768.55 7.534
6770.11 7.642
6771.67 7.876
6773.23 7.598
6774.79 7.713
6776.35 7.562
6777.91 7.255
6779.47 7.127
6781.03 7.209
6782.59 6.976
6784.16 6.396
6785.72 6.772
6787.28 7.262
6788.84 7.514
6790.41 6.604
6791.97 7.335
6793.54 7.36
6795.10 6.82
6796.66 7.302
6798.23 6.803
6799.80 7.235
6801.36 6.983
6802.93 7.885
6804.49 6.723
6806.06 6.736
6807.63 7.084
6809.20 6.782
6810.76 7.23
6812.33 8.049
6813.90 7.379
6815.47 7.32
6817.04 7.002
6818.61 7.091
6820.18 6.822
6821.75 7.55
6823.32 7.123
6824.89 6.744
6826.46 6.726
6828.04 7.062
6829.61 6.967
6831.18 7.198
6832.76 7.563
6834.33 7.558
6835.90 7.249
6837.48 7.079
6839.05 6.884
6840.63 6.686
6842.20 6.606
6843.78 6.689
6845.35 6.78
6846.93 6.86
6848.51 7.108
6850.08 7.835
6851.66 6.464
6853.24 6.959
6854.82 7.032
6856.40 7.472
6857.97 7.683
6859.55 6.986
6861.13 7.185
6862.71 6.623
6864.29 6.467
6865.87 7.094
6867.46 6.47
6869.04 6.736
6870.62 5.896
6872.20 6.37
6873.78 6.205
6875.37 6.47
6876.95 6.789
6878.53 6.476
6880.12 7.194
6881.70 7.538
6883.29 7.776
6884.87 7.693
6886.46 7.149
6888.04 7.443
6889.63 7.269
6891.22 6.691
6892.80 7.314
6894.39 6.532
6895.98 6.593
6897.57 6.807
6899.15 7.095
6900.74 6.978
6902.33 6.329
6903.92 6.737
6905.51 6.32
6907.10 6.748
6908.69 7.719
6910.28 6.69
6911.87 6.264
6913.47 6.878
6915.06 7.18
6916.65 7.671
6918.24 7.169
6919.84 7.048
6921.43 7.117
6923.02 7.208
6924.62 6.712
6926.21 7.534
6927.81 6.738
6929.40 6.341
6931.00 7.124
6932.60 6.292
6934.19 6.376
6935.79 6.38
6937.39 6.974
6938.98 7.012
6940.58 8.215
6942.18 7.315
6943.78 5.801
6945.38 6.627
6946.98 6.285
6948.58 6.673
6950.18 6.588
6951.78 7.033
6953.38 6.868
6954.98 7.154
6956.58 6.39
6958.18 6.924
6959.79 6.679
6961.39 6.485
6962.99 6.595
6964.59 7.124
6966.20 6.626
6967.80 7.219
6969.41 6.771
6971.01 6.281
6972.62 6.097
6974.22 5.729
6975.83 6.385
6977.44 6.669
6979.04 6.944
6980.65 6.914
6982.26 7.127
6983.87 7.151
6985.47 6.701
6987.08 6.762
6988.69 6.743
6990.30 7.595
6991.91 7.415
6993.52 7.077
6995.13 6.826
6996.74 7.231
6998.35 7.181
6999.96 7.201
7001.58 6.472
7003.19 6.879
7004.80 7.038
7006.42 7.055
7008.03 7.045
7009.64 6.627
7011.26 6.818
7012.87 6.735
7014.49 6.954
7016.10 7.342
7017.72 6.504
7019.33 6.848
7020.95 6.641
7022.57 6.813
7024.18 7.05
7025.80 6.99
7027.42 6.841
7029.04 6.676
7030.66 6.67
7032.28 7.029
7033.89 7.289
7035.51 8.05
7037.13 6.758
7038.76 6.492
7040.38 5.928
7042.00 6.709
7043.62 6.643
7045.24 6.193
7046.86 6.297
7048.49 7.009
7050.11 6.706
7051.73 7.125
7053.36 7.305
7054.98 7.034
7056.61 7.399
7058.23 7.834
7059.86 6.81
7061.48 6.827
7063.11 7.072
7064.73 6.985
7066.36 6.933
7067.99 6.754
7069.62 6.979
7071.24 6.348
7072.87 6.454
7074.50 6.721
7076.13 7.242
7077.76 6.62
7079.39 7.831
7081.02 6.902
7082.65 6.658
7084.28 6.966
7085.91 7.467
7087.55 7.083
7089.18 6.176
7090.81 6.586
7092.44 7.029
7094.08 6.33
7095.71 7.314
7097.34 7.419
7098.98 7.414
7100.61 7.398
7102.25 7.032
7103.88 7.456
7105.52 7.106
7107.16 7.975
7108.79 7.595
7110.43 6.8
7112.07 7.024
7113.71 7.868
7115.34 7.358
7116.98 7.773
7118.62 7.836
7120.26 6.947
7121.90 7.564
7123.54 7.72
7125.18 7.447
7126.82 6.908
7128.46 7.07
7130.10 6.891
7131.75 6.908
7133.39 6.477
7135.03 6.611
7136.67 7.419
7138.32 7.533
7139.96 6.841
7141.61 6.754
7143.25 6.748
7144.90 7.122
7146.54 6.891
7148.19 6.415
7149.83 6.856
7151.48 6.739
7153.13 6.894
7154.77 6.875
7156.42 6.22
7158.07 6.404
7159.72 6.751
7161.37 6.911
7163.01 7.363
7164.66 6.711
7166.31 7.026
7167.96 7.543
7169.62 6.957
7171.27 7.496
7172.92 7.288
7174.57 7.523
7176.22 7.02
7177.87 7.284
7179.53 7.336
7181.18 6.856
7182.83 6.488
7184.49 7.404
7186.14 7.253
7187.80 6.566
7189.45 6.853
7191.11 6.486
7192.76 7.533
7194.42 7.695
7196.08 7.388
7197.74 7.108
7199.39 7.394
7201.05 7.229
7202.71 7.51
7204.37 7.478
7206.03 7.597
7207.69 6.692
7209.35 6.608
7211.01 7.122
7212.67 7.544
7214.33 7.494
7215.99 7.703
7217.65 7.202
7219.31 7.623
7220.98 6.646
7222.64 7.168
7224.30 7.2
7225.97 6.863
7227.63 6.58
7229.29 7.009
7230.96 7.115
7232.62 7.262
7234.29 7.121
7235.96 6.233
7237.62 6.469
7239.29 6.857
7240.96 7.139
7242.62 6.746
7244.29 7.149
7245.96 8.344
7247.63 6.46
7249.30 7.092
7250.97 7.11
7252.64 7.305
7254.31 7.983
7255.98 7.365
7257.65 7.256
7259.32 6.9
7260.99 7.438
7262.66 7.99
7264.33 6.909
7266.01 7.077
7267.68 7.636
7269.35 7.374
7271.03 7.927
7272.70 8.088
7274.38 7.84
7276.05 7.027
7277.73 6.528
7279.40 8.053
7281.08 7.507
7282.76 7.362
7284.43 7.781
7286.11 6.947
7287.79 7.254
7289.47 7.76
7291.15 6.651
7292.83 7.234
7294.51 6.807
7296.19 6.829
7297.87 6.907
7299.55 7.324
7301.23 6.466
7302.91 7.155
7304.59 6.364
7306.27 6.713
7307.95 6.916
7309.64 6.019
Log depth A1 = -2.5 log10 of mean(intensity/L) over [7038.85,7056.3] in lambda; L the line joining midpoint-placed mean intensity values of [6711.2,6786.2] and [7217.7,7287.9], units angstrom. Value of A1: 0.090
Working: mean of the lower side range 7.37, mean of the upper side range 7.23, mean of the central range 6.71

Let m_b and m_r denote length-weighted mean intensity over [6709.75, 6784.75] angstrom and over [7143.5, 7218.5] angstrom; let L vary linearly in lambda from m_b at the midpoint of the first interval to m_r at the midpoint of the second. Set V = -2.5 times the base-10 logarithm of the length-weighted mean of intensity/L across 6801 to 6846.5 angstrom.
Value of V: 0.03 mag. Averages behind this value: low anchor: 7.37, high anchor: 7.08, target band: 7.09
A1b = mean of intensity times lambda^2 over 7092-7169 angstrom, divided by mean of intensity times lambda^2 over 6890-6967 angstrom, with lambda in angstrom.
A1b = 1.10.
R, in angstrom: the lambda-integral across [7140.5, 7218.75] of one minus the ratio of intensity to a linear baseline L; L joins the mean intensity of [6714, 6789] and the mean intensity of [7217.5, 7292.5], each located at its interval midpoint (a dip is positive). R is 2.0 angstrom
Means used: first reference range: 7.4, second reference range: 7.23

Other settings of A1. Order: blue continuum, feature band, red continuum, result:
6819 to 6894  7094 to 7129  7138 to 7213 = -0.049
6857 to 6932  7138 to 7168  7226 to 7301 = 0.043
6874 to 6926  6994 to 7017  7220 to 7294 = 0.015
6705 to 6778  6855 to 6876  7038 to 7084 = 0.067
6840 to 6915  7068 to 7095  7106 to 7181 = 0.034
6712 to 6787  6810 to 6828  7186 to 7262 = 0.025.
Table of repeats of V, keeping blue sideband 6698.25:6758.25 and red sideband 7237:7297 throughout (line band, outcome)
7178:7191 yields 0.05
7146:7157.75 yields 0.09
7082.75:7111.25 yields 0.02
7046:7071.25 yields 0.04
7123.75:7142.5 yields 0.04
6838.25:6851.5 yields 0.05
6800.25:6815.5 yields 0.01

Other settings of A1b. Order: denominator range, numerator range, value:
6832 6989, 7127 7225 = 1.11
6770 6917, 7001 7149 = 1.06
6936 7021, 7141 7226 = 1.10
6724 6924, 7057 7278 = 1.10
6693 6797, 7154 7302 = 1.13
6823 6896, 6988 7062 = 1.04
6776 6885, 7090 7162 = 1.10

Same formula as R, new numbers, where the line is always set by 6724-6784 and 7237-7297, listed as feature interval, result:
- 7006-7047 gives 3.1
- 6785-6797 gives 0.5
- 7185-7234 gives 0.9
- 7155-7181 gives 1.0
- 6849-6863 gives 0.5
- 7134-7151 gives 1.0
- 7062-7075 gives 1.0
